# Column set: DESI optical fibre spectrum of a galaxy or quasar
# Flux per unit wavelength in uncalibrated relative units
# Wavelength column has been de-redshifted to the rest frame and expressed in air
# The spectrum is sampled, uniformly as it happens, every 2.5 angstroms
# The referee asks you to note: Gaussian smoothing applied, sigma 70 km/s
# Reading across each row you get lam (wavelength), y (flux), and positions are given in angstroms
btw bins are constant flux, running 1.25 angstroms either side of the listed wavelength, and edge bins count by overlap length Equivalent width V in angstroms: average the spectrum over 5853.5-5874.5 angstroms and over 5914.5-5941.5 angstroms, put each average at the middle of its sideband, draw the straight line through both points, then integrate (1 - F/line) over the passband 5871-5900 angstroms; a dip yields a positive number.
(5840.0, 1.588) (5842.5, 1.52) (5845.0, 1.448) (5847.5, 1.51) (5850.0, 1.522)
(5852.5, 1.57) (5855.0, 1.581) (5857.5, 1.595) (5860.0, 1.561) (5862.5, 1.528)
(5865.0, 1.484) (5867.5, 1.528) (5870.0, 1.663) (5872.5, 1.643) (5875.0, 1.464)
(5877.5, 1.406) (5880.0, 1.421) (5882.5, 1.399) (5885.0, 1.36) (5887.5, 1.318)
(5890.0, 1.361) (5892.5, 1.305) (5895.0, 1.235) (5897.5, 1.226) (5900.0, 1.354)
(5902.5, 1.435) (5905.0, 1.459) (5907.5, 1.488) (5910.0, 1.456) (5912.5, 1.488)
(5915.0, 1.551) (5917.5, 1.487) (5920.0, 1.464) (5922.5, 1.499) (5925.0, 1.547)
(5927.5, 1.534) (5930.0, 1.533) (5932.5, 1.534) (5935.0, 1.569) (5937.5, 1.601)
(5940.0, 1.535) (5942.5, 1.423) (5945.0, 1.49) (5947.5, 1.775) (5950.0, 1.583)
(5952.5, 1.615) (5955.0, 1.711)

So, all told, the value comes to 3.3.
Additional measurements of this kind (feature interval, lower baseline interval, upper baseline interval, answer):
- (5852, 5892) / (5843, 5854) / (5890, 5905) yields -1.7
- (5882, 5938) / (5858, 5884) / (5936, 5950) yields 3.6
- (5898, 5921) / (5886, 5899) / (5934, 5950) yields -1.2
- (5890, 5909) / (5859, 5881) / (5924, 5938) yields 2.2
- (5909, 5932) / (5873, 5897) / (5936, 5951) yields -0.3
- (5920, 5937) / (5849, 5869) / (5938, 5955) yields 0.4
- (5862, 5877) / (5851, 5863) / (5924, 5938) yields 0.2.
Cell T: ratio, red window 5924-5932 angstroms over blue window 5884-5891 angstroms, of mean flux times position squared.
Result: 1.16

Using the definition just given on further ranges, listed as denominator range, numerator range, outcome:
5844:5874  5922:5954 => 1.03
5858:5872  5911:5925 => 0.98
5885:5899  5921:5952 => 1.22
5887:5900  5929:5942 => 1.21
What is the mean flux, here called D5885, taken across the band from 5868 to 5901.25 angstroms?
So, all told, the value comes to 1.4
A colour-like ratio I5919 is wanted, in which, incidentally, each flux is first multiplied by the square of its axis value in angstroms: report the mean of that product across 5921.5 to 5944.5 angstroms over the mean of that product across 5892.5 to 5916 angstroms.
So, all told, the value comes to 1.10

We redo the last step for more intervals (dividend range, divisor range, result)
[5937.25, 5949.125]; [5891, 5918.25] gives 1.13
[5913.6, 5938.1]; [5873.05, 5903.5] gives 1.14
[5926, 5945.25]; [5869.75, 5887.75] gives 1.07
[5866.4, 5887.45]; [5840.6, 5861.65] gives 0.97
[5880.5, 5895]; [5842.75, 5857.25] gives 0.89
